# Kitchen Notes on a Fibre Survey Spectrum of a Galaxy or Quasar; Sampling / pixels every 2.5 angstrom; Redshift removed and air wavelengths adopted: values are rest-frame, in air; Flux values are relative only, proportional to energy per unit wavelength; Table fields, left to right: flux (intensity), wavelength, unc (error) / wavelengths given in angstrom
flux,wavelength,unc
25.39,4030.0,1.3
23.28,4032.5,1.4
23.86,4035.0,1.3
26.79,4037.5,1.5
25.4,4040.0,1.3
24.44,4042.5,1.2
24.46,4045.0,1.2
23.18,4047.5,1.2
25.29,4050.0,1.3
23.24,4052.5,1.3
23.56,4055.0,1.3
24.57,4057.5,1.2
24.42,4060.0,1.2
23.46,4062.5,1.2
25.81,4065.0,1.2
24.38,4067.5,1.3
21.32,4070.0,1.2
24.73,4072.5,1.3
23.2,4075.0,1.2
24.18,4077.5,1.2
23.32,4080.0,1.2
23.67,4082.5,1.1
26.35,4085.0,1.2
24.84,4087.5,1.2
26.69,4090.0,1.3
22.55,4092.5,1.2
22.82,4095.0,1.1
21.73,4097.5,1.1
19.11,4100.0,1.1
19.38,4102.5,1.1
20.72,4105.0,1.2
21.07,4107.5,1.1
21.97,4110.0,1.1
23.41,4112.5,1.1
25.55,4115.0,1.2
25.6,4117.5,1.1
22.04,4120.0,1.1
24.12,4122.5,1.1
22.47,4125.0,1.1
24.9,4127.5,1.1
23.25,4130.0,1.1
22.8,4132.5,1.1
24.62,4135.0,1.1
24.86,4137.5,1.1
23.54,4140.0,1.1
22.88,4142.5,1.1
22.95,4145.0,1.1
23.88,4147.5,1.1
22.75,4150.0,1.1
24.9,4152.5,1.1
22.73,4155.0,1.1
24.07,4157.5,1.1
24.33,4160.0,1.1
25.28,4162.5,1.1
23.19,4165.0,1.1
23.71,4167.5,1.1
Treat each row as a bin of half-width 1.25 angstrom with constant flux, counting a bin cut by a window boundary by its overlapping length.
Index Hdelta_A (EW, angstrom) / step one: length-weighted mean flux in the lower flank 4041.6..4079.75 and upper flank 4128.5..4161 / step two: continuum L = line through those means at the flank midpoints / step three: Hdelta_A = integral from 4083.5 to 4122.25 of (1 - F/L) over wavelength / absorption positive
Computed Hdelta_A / 1.4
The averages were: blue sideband 24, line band 23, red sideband 23.7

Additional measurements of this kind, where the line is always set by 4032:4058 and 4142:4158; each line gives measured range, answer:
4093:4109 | 2.0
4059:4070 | 0.0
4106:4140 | 0.2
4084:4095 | -0.4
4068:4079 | 0.3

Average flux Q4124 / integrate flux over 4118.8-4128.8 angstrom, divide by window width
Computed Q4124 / 23.4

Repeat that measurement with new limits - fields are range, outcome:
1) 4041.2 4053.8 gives 24.1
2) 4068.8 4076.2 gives 23.1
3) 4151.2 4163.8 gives 24.3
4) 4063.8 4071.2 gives 23.8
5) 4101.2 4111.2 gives 20.8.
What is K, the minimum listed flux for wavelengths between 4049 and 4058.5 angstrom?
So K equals 23.24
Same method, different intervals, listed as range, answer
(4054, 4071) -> 21.32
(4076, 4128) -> 19.11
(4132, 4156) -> 22.73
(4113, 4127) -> 22.04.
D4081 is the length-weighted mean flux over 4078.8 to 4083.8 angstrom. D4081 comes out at 23.5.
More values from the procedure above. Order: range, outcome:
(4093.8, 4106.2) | 20.7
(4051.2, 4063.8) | 23.9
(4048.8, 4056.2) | 24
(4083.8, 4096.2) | 24.7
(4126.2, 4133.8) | 23.6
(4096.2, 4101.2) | 20.5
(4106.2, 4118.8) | 23.5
